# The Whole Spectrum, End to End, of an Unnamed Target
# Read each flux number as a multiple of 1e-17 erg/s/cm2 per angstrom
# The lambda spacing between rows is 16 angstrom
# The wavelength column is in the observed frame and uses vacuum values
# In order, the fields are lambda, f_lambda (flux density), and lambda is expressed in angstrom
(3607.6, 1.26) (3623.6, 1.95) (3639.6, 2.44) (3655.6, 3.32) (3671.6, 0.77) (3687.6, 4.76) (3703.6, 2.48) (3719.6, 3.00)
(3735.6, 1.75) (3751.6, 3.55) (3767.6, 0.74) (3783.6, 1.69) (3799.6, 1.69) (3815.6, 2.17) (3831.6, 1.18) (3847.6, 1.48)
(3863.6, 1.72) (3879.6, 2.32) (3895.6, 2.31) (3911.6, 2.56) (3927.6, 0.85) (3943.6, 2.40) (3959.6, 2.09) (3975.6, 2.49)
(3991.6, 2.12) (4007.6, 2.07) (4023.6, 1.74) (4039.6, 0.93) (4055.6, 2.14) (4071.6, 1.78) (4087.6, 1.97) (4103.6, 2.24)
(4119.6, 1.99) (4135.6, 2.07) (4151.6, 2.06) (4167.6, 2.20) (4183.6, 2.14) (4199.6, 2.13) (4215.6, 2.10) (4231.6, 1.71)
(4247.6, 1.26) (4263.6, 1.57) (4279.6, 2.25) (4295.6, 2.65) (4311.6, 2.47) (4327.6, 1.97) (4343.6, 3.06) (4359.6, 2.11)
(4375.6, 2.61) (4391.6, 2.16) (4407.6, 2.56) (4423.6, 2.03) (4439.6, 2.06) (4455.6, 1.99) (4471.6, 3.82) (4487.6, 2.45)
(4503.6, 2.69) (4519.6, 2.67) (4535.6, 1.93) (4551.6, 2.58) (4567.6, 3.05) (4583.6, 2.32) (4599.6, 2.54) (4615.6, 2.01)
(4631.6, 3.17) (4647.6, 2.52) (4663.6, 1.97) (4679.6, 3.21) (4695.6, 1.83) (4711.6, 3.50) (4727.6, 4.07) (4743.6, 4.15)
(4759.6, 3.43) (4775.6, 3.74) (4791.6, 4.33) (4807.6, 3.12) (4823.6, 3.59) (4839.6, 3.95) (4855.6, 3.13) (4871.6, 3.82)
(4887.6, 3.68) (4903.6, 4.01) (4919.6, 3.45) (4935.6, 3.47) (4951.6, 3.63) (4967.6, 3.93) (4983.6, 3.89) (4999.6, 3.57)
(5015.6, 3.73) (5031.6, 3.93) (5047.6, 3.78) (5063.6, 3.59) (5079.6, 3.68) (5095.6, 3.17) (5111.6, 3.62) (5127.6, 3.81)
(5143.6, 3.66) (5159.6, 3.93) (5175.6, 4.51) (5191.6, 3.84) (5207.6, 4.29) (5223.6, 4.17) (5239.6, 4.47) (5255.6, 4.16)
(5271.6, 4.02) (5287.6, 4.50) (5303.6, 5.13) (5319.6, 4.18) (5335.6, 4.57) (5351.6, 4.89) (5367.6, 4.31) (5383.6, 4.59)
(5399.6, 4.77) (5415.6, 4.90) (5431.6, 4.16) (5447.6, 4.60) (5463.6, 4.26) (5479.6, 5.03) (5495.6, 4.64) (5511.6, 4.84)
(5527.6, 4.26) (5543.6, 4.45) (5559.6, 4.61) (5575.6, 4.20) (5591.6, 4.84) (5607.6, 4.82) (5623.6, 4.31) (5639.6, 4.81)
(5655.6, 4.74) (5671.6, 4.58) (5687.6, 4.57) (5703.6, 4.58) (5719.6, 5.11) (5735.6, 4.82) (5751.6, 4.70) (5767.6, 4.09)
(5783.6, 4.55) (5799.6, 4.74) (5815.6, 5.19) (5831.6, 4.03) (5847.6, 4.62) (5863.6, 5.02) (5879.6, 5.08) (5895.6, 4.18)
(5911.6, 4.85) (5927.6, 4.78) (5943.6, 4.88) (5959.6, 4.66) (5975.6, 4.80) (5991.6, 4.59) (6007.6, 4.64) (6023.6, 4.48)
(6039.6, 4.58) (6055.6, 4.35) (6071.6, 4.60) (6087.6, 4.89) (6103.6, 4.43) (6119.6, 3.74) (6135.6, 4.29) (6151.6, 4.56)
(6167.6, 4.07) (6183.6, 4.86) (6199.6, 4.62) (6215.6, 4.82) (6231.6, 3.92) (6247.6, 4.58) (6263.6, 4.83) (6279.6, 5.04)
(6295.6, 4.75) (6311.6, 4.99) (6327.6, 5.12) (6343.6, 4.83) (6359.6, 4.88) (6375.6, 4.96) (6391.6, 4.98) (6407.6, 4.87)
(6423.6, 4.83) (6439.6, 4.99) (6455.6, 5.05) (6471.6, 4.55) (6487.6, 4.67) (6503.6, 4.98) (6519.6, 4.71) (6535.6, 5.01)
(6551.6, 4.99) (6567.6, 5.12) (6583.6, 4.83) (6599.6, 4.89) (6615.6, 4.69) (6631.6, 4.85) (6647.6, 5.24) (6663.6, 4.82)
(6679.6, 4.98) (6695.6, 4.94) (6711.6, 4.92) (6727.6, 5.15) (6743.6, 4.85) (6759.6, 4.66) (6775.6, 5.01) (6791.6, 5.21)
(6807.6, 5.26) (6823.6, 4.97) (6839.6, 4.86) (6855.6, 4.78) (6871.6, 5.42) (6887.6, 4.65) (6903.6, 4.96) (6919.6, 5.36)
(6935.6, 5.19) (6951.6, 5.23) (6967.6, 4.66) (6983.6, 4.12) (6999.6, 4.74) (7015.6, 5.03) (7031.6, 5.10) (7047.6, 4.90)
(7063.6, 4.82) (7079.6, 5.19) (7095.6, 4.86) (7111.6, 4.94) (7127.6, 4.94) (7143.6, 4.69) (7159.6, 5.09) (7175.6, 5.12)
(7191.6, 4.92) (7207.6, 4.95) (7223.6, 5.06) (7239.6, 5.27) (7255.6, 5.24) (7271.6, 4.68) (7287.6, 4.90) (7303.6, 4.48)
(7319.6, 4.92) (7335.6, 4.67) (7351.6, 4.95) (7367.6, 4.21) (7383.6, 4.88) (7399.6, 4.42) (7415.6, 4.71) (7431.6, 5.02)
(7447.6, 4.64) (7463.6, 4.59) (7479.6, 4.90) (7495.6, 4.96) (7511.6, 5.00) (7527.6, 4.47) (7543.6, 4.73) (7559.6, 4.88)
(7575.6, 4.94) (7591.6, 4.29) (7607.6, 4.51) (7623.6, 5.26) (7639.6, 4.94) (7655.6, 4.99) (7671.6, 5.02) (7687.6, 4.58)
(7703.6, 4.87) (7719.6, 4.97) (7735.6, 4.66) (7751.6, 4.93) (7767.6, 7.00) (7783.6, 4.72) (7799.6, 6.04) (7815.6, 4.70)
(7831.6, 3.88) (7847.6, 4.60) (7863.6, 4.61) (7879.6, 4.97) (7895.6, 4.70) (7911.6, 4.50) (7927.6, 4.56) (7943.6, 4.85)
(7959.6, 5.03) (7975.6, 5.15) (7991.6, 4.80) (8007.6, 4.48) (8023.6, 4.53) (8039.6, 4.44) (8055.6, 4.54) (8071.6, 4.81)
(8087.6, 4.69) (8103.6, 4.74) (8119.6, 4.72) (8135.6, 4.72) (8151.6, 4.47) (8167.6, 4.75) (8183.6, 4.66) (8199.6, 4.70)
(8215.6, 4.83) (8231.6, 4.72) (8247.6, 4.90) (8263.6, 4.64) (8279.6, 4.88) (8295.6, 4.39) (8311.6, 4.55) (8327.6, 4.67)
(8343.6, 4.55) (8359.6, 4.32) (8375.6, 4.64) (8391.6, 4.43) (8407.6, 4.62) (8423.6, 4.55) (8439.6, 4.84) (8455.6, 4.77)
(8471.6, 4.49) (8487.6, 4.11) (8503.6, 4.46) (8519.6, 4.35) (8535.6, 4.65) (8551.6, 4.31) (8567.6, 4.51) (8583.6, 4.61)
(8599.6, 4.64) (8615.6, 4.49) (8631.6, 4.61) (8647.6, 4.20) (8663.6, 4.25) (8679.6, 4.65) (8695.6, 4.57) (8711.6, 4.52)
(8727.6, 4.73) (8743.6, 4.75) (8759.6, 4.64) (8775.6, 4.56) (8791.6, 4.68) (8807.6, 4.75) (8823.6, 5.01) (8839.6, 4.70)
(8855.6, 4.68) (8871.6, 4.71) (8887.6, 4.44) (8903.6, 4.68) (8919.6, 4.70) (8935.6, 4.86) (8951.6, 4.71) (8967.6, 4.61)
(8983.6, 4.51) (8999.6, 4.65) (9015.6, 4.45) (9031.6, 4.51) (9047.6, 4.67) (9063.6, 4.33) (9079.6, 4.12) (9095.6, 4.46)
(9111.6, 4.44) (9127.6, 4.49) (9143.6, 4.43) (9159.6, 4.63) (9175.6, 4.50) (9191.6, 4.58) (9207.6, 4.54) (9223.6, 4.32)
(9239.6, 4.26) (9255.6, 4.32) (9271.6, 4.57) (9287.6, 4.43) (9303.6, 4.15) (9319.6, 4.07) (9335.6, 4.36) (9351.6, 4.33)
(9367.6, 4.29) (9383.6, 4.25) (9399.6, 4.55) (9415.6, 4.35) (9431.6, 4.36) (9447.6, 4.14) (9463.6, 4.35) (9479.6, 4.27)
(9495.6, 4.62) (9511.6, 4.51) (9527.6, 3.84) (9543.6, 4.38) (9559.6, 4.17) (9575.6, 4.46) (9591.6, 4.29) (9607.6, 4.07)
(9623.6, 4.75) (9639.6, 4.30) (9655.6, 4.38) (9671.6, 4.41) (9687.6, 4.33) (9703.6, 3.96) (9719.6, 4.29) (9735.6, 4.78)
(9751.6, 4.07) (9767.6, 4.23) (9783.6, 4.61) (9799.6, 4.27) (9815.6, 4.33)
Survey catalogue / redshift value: 0.18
